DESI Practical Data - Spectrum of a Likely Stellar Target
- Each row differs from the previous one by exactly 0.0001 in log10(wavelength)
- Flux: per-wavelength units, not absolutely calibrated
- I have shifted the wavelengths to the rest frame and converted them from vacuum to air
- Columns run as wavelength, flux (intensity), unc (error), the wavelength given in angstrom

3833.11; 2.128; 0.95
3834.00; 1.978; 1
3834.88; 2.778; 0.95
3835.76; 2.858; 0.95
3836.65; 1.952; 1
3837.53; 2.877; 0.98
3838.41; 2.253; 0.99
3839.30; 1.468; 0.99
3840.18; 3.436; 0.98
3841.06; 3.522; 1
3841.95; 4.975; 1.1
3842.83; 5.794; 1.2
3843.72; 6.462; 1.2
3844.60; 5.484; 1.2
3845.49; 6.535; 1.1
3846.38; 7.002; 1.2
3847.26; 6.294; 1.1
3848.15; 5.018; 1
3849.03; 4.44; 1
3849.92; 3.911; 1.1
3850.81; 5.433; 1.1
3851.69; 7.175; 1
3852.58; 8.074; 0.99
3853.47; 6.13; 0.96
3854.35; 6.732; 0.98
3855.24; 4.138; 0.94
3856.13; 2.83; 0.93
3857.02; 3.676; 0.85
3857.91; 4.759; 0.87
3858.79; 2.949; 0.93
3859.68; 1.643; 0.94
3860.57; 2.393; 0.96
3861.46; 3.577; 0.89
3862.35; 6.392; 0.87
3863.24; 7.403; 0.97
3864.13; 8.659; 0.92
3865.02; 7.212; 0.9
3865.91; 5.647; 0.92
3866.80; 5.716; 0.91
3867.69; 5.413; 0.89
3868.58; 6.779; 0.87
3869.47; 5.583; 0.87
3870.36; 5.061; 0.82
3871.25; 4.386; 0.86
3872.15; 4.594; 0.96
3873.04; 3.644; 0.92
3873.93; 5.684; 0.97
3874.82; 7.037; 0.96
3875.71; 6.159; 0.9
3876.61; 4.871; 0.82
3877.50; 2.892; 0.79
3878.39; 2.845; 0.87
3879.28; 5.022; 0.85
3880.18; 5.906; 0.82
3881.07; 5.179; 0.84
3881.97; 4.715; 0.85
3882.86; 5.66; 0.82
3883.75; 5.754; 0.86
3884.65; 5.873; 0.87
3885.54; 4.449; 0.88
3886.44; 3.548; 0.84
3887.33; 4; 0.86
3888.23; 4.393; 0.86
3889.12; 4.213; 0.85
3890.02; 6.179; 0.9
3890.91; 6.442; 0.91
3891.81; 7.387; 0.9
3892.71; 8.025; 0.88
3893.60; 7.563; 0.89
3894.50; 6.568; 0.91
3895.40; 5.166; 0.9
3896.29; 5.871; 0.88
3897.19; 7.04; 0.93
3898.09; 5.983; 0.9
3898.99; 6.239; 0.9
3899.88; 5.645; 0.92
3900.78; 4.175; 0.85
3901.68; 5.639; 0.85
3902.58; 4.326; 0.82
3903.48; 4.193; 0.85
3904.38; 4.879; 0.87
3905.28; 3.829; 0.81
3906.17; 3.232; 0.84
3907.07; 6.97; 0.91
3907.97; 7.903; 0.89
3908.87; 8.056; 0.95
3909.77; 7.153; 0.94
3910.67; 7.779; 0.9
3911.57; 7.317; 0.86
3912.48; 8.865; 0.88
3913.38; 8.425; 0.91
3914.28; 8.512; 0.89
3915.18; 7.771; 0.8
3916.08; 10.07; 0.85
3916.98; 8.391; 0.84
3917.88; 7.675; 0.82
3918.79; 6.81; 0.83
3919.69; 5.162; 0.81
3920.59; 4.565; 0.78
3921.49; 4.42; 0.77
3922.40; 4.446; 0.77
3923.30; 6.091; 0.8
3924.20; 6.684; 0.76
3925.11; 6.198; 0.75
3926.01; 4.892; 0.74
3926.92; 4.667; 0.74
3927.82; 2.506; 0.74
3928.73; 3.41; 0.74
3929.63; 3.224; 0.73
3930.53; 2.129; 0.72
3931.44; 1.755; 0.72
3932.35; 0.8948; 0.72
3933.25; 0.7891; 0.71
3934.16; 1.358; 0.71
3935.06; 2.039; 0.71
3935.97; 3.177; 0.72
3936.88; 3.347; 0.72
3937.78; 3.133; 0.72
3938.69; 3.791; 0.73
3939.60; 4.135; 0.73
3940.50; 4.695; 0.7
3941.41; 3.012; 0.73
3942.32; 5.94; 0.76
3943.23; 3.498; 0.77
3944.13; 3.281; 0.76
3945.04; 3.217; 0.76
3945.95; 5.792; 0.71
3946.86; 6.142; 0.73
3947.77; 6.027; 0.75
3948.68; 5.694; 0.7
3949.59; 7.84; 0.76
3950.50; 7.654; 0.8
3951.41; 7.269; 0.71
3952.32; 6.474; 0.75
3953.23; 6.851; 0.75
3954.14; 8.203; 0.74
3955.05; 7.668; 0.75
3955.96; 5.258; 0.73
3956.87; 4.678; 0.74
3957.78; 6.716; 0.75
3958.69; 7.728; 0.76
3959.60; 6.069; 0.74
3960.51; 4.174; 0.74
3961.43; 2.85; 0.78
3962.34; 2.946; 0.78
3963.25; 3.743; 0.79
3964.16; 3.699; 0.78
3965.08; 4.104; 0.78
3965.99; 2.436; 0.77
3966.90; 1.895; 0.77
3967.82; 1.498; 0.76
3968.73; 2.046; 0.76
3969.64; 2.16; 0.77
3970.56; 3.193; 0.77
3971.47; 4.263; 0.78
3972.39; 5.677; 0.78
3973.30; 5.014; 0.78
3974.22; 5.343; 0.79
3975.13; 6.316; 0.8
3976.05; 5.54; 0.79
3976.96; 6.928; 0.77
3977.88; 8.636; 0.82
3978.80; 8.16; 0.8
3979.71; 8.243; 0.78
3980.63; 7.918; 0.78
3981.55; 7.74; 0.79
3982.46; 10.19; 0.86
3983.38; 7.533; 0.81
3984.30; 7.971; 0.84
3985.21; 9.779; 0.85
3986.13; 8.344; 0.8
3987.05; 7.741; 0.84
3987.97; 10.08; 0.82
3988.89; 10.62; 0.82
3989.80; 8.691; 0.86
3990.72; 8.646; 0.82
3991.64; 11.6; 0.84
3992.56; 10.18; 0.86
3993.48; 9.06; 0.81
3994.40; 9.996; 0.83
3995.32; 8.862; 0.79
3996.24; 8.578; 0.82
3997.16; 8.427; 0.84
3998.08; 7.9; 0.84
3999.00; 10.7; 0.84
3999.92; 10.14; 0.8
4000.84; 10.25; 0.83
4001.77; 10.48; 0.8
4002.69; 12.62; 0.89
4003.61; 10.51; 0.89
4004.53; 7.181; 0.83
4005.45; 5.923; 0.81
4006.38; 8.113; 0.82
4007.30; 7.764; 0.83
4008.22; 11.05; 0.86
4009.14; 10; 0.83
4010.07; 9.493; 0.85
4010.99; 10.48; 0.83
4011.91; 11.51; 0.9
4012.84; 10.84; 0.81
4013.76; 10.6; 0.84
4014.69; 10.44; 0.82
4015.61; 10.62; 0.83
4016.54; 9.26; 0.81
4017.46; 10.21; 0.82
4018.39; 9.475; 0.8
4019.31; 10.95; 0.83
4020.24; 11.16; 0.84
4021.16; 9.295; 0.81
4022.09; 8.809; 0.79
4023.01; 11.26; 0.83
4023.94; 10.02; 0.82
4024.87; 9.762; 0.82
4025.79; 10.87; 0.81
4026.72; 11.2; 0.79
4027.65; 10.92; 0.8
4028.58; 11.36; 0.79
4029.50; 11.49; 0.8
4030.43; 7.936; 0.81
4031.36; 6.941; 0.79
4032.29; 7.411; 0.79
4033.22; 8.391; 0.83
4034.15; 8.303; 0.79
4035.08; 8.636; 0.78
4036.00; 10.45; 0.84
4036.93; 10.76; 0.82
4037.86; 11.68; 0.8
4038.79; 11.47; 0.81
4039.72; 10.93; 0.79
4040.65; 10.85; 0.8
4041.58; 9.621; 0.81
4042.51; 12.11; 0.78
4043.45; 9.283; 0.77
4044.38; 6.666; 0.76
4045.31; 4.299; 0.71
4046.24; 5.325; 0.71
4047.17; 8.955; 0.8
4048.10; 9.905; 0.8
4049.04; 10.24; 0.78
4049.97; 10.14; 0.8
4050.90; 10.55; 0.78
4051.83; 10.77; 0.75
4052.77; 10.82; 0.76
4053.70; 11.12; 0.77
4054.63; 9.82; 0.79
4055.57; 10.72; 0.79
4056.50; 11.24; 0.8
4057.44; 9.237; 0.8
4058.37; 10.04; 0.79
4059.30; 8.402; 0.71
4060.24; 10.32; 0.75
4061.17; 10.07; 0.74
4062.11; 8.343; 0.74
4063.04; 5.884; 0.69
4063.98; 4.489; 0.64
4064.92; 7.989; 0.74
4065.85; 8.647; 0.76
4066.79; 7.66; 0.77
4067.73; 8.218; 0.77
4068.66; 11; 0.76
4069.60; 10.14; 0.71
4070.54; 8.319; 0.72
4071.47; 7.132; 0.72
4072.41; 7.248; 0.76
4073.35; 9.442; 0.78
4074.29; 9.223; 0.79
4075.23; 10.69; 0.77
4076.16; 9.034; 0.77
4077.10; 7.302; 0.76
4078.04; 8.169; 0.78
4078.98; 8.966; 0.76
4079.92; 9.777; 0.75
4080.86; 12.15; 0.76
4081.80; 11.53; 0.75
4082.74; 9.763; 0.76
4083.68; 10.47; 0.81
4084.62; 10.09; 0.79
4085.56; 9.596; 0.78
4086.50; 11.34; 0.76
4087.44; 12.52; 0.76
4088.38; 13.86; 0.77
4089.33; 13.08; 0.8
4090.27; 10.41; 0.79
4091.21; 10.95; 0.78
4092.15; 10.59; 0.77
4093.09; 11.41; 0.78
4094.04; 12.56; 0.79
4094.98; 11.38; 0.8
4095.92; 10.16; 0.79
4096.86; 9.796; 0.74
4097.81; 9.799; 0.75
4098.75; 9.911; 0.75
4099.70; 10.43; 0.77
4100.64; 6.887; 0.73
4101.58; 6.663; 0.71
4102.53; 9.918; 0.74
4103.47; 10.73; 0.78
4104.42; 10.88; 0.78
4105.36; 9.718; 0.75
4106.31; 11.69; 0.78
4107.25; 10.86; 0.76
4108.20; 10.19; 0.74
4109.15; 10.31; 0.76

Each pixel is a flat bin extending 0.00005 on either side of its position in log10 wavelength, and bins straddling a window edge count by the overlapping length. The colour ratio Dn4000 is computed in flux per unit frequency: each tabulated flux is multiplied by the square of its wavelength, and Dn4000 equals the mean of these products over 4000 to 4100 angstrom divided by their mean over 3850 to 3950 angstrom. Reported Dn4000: 2.02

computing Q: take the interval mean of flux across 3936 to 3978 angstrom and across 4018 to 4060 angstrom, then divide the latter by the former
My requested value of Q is 2.00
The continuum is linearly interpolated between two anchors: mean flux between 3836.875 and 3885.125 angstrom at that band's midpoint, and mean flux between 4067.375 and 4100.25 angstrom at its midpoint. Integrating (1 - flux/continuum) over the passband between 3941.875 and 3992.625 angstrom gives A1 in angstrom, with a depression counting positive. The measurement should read 9.1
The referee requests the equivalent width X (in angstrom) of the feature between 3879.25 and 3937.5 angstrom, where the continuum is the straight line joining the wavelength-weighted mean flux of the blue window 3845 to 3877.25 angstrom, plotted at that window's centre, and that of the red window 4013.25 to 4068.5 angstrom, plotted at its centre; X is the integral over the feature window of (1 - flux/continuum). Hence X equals 9.1 angstrom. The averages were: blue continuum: 5.34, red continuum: 9.54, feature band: 5.39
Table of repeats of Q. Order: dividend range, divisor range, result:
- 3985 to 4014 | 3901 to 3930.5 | 1.59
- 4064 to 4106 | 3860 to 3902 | 1.79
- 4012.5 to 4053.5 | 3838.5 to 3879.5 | 1.93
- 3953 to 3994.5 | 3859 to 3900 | 1.19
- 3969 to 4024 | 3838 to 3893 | 1.71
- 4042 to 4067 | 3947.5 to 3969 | 1.75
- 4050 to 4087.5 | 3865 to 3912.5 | 1.68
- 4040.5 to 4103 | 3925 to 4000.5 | 1.65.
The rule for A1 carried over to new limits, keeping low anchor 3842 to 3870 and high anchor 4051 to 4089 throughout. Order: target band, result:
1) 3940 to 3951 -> 3.0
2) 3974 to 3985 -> 0.3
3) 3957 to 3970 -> 6.5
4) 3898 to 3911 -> 1.4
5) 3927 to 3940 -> 8.1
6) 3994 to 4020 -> -4.3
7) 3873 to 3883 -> 1.5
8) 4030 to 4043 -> -1.1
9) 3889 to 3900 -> -0.4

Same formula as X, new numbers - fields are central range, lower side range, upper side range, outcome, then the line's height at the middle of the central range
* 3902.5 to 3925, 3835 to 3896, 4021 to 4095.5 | -1.2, 6.24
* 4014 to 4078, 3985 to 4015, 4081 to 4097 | 6.0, 10.4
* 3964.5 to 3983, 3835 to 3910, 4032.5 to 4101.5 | 5.4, 7.52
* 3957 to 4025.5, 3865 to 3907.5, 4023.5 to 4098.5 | 1.2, 7.98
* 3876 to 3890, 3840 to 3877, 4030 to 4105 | 2.7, 5.82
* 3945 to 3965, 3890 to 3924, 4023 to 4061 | 4.8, 7.62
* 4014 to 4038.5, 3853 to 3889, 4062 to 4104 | -4.5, 8.4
